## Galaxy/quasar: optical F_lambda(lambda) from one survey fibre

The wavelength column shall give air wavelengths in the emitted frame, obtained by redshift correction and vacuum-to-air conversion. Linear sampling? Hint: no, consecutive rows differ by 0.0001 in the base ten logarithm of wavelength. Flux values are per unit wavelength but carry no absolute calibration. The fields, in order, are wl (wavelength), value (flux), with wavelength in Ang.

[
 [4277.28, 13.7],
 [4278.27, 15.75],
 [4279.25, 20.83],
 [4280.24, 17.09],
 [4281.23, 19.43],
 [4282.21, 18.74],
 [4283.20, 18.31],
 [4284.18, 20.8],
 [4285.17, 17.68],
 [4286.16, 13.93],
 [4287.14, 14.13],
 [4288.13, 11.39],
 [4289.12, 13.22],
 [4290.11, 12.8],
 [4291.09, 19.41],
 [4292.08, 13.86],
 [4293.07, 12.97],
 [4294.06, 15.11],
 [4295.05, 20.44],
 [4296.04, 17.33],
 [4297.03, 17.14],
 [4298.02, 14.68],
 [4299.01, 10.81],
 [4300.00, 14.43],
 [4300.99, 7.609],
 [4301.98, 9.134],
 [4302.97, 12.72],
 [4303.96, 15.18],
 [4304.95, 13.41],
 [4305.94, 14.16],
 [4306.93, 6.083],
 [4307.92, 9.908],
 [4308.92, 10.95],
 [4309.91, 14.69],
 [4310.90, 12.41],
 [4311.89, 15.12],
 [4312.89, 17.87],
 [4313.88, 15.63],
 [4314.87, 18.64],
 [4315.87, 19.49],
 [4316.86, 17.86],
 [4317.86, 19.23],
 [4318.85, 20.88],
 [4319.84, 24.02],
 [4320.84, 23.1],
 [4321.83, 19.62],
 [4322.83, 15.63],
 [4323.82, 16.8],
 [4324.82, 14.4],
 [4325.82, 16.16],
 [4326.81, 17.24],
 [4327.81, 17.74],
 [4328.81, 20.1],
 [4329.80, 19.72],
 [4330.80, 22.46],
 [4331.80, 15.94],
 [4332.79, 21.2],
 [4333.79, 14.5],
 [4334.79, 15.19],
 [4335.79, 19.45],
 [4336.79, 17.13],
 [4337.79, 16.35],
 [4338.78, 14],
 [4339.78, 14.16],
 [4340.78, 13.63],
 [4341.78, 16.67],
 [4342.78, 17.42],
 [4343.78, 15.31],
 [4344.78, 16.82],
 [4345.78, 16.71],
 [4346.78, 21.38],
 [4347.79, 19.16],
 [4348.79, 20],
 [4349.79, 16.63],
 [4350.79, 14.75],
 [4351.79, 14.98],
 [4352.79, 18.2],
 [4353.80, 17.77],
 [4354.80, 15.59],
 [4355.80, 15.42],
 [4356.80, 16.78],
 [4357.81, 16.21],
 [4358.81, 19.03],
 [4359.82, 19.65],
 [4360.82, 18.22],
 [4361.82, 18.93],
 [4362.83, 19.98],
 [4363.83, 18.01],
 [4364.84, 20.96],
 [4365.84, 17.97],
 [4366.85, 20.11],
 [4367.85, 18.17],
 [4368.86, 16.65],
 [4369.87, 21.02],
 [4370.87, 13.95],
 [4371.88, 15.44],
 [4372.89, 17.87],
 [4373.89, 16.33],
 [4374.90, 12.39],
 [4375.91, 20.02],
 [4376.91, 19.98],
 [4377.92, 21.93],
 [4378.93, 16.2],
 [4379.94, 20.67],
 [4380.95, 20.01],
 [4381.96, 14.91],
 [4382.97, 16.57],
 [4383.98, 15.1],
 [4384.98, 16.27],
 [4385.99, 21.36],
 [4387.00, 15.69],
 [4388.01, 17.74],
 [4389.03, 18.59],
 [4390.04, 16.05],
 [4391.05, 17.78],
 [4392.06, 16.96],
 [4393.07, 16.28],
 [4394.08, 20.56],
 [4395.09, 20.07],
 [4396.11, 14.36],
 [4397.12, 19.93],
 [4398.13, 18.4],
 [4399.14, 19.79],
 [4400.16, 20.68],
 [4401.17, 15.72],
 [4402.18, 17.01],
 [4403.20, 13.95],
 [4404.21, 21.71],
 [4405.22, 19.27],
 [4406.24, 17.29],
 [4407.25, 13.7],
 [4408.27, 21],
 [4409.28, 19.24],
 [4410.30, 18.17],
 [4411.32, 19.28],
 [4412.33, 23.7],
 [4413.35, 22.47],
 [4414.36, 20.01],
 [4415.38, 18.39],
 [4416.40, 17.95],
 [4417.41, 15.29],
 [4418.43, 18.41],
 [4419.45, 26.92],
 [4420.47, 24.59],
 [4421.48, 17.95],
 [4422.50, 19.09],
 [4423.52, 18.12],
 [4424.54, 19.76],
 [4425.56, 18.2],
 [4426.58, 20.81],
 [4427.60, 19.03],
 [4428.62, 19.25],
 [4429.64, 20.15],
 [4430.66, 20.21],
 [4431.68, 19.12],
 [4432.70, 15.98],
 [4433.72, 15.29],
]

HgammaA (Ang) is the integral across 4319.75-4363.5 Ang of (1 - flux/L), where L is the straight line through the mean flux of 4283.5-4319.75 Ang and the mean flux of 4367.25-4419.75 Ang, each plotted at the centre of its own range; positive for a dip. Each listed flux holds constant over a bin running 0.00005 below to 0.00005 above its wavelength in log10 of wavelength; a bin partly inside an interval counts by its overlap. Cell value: -3.31 Ang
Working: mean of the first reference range 14.9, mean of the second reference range 18.2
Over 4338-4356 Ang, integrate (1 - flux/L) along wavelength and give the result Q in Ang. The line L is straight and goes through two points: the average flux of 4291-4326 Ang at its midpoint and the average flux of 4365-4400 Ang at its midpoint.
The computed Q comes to 0.1 Ang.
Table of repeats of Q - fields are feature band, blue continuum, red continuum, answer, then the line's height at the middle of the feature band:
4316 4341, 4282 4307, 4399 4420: -3.3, 15.9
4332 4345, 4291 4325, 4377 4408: 0.0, 16.3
